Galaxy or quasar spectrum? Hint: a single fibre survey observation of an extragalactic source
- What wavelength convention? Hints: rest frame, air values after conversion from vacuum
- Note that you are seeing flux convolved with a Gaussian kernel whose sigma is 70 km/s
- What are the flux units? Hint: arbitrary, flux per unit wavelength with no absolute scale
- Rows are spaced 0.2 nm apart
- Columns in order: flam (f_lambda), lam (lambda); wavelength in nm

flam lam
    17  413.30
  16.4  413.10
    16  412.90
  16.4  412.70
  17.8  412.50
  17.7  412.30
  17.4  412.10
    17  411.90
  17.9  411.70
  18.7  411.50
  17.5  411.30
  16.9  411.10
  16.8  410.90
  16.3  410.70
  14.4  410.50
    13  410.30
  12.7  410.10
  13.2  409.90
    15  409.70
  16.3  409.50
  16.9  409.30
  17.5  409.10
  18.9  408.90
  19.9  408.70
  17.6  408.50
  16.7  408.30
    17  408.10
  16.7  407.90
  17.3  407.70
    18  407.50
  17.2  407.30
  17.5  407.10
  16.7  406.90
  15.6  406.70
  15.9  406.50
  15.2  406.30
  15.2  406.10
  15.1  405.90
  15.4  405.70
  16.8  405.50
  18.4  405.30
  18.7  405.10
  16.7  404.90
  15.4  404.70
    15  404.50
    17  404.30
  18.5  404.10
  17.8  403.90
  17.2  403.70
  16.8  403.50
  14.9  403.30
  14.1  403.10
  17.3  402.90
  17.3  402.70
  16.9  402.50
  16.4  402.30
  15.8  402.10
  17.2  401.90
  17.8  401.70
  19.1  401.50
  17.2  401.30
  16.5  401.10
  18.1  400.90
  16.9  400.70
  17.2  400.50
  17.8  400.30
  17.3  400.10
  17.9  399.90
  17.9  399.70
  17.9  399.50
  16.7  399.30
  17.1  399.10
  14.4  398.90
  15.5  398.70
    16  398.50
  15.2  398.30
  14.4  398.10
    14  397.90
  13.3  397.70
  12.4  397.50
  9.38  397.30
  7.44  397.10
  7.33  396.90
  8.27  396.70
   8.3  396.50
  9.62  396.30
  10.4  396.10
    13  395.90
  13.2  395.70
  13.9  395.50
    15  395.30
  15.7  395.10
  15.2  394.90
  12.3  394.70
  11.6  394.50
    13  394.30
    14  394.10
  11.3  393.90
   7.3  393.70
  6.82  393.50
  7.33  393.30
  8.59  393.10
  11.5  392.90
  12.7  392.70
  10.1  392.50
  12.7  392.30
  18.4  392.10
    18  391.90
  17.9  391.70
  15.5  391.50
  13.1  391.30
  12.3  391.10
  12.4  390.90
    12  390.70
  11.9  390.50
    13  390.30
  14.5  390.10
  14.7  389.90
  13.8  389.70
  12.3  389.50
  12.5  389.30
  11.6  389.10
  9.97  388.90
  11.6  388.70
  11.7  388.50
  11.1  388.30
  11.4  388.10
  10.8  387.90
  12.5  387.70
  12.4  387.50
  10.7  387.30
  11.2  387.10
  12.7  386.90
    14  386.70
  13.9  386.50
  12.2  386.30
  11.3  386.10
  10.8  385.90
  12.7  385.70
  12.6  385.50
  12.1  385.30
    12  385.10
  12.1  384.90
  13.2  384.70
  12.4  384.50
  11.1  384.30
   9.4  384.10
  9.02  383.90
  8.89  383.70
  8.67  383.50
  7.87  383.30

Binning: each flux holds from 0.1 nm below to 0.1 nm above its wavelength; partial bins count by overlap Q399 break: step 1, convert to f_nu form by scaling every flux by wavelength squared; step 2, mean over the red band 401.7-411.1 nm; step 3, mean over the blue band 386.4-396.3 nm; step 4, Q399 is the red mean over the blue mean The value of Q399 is 1.4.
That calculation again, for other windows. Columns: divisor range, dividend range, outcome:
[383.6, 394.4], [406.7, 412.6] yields 1.54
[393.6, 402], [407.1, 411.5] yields 1.24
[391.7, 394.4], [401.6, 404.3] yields 1.48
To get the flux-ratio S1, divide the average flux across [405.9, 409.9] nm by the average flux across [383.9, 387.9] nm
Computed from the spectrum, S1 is 1.40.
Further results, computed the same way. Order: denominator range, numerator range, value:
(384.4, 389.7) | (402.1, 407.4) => 1.37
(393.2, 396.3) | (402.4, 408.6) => 1.40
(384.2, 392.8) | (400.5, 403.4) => 1.33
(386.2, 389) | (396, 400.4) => 1.14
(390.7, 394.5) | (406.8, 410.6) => 1.33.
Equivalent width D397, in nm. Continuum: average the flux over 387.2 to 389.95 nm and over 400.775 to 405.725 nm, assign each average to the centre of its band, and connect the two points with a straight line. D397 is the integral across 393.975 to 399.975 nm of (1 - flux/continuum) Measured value 0.60 nm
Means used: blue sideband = 11.9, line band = 13.3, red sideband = 16.9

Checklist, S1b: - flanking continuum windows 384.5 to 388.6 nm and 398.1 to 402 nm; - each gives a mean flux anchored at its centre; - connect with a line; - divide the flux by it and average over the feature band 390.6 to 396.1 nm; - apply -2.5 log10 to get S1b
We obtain 0.14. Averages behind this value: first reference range 12.1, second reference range 17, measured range 12.7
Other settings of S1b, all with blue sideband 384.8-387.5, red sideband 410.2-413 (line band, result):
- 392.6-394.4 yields 0.30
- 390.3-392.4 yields -0.10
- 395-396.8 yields 0.17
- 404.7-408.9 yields -0.07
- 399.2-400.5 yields -0.20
